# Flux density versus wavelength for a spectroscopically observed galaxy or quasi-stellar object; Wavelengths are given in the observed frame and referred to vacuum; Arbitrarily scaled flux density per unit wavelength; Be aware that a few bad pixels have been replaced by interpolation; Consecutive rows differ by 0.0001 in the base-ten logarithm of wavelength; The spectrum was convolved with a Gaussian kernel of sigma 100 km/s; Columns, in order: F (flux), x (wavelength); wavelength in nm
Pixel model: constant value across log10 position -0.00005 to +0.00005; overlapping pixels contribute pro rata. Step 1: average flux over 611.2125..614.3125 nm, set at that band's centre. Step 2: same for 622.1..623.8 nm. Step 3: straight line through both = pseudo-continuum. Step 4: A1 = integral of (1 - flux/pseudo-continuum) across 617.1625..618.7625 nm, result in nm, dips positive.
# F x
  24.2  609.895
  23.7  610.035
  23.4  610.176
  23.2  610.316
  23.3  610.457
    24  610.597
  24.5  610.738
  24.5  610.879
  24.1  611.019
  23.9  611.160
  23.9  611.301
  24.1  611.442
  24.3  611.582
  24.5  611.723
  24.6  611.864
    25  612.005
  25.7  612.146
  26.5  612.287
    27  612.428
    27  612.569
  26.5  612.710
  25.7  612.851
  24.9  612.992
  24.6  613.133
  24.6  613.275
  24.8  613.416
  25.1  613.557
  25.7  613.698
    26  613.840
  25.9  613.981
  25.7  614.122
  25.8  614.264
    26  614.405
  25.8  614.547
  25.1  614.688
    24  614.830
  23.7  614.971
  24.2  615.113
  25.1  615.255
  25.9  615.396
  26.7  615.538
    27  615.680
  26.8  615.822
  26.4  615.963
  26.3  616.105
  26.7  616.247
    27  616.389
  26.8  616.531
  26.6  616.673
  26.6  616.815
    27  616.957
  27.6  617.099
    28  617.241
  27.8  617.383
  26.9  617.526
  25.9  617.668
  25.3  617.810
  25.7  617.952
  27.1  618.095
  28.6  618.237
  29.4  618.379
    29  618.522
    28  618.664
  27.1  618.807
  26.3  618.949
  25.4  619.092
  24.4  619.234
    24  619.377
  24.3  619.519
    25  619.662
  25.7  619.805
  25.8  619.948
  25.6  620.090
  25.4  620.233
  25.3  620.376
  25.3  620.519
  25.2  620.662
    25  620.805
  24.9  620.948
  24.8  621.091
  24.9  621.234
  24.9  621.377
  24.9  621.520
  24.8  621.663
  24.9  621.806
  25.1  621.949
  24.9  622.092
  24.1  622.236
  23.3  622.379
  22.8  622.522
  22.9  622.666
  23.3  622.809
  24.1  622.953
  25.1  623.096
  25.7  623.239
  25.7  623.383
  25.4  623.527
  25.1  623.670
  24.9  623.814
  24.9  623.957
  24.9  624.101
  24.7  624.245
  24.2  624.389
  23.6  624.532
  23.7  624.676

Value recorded -0.17 nm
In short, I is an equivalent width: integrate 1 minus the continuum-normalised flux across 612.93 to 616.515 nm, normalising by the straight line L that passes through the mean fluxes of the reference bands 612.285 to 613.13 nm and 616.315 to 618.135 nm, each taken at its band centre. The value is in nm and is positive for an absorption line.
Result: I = 0.11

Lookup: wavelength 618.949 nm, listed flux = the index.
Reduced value 26.3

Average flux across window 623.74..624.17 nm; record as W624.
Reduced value 24.9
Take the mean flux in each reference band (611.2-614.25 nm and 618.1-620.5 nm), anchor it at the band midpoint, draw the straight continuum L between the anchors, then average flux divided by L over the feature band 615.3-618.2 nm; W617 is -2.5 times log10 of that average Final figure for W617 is -0.035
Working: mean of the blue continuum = 25.3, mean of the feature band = 26.7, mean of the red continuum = 26.2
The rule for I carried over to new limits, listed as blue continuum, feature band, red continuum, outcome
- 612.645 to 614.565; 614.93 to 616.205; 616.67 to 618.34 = 0.02 nm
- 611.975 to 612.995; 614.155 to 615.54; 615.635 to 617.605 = 0.08 nm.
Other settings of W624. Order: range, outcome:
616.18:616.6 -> 26.8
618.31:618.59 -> 29.1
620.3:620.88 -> 25.2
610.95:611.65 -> 24.1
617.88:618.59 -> 27.9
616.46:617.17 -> 26.9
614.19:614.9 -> 25.3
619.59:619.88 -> 25.3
